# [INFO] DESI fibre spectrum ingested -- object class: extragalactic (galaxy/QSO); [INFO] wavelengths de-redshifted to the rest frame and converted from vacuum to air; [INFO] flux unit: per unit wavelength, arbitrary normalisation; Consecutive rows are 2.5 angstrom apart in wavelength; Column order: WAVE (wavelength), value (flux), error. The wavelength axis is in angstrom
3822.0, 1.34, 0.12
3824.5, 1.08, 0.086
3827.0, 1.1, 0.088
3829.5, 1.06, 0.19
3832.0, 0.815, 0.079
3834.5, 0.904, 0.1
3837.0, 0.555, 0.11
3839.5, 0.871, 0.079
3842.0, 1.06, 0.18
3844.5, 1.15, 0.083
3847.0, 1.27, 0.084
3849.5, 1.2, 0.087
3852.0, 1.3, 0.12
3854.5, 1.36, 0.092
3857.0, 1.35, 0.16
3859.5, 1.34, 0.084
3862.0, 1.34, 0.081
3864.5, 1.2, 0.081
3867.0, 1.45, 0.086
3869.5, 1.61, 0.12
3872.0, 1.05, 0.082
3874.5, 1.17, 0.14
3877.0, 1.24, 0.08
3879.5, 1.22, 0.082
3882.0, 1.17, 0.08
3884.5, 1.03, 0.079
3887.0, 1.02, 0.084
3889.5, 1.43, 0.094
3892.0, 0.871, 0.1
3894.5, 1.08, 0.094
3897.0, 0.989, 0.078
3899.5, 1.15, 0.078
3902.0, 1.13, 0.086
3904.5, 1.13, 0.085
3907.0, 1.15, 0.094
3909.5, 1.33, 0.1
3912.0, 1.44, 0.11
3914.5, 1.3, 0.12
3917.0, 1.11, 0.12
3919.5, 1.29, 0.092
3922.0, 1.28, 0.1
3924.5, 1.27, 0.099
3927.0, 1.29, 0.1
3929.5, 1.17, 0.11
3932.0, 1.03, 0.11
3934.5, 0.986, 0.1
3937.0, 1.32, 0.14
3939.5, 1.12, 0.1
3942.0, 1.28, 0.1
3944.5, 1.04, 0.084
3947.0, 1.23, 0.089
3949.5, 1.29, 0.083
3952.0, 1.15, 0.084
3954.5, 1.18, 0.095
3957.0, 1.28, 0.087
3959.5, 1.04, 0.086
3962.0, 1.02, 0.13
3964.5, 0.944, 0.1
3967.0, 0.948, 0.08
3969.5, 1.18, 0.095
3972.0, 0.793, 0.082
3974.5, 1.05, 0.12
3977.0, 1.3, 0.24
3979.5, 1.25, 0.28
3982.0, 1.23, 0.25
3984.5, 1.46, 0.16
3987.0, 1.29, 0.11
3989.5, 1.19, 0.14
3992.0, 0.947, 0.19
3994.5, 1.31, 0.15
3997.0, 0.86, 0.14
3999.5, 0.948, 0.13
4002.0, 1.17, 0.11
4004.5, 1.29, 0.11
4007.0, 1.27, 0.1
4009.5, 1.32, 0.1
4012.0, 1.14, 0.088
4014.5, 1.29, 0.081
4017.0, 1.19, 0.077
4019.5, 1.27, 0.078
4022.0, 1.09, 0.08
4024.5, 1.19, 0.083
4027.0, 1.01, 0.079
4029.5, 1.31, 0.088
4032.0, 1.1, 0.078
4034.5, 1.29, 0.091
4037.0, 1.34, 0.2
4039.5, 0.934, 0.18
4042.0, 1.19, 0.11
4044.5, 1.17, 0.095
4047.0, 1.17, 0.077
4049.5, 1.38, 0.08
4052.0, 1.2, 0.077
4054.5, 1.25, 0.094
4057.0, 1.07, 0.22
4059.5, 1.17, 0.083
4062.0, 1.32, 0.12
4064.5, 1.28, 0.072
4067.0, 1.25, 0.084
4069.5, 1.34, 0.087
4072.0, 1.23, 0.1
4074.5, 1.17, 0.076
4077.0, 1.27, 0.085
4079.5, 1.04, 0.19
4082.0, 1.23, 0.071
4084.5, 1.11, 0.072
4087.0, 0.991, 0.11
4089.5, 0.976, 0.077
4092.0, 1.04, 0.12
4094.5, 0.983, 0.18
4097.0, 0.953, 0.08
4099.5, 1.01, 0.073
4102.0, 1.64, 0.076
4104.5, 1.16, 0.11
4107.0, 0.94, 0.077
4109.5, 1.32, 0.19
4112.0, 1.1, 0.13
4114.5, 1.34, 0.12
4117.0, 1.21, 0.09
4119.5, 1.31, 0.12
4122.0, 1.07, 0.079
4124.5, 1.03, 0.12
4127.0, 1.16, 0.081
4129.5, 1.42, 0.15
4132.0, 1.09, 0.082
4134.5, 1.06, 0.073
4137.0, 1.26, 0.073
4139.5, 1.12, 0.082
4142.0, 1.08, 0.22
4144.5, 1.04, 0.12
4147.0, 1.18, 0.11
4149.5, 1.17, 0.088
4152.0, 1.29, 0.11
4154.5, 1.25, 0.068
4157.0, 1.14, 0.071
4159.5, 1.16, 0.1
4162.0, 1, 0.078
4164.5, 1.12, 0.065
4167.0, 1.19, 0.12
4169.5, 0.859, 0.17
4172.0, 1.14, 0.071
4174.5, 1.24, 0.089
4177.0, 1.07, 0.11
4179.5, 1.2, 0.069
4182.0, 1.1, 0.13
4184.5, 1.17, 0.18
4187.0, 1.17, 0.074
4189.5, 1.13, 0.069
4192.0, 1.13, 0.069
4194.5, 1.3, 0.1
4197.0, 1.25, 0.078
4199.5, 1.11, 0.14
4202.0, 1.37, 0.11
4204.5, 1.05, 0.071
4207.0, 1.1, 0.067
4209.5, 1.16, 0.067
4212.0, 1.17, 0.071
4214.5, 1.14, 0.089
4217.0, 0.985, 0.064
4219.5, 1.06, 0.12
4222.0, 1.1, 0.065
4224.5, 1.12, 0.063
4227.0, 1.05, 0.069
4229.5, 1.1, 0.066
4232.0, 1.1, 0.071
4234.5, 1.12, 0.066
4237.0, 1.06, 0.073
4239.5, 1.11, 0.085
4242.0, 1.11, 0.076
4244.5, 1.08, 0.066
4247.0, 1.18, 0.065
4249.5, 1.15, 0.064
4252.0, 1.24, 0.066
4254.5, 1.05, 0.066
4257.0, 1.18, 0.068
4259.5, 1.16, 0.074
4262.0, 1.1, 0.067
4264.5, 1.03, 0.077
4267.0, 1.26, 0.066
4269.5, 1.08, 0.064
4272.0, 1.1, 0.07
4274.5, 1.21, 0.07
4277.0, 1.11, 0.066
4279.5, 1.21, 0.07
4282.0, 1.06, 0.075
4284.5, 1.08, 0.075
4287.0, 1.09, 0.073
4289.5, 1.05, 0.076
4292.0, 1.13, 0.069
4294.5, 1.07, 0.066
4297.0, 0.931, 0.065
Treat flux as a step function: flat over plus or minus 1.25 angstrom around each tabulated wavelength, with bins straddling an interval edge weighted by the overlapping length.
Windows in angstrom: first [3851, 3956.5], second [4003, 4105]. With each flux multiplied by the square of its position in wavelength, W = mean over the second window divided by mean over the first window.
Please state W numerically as 1.06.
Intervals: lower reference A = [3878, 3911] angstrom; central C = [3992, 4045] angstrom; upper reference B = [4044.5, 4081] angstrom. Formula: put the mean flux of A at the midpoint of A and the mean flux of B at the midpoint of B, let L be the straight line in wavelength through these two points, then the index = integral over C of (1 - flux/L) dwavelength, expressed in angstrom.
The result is 1.3 angstrom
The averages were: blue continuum 1.13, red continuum 1.22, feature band 1.17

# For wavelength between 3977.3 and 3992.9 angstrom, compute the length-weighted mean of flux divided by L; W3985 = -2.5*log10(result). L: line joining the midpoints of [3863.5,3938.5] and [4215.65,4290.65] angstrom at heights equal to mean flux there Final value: -0.06 mag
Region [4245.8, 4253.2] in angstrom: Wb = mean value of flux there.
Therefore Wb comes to 1.19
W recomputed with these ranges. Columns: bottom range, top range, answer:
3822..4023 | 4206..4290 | 1.12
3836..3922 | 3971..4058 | 1.06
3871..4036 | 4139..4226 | 1.09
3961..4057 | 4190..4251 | 1.07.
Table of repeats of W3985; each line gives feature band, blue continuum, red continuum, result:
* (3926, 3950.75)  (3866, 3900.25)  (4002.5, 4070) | 0.01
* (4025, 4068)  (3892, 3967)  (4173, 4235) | -0.04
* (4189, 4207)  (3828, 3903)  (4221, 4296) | -0.06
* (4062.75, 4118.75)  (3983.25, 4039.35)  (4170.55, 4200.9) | 0.01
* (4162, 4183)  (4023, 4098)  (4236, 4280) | 0.04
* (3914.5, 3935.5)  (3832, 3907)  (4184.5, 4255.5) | -0.03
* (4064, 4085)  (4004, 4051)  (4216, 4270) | -0.03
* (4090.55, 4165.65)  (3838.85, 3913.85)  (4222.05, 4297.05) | -0.01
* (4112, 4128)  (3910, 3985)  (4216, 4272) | -0.04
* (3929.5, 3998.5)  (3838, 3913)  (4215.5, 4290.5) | 0.04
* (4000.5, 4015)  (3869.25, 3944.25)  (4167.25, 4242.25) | -0.07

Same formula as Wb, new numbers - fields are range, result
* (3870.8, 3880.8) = 1.17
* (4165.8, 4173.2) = 1.06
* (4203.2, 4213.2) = 1.12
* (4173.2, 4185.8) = 1.16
